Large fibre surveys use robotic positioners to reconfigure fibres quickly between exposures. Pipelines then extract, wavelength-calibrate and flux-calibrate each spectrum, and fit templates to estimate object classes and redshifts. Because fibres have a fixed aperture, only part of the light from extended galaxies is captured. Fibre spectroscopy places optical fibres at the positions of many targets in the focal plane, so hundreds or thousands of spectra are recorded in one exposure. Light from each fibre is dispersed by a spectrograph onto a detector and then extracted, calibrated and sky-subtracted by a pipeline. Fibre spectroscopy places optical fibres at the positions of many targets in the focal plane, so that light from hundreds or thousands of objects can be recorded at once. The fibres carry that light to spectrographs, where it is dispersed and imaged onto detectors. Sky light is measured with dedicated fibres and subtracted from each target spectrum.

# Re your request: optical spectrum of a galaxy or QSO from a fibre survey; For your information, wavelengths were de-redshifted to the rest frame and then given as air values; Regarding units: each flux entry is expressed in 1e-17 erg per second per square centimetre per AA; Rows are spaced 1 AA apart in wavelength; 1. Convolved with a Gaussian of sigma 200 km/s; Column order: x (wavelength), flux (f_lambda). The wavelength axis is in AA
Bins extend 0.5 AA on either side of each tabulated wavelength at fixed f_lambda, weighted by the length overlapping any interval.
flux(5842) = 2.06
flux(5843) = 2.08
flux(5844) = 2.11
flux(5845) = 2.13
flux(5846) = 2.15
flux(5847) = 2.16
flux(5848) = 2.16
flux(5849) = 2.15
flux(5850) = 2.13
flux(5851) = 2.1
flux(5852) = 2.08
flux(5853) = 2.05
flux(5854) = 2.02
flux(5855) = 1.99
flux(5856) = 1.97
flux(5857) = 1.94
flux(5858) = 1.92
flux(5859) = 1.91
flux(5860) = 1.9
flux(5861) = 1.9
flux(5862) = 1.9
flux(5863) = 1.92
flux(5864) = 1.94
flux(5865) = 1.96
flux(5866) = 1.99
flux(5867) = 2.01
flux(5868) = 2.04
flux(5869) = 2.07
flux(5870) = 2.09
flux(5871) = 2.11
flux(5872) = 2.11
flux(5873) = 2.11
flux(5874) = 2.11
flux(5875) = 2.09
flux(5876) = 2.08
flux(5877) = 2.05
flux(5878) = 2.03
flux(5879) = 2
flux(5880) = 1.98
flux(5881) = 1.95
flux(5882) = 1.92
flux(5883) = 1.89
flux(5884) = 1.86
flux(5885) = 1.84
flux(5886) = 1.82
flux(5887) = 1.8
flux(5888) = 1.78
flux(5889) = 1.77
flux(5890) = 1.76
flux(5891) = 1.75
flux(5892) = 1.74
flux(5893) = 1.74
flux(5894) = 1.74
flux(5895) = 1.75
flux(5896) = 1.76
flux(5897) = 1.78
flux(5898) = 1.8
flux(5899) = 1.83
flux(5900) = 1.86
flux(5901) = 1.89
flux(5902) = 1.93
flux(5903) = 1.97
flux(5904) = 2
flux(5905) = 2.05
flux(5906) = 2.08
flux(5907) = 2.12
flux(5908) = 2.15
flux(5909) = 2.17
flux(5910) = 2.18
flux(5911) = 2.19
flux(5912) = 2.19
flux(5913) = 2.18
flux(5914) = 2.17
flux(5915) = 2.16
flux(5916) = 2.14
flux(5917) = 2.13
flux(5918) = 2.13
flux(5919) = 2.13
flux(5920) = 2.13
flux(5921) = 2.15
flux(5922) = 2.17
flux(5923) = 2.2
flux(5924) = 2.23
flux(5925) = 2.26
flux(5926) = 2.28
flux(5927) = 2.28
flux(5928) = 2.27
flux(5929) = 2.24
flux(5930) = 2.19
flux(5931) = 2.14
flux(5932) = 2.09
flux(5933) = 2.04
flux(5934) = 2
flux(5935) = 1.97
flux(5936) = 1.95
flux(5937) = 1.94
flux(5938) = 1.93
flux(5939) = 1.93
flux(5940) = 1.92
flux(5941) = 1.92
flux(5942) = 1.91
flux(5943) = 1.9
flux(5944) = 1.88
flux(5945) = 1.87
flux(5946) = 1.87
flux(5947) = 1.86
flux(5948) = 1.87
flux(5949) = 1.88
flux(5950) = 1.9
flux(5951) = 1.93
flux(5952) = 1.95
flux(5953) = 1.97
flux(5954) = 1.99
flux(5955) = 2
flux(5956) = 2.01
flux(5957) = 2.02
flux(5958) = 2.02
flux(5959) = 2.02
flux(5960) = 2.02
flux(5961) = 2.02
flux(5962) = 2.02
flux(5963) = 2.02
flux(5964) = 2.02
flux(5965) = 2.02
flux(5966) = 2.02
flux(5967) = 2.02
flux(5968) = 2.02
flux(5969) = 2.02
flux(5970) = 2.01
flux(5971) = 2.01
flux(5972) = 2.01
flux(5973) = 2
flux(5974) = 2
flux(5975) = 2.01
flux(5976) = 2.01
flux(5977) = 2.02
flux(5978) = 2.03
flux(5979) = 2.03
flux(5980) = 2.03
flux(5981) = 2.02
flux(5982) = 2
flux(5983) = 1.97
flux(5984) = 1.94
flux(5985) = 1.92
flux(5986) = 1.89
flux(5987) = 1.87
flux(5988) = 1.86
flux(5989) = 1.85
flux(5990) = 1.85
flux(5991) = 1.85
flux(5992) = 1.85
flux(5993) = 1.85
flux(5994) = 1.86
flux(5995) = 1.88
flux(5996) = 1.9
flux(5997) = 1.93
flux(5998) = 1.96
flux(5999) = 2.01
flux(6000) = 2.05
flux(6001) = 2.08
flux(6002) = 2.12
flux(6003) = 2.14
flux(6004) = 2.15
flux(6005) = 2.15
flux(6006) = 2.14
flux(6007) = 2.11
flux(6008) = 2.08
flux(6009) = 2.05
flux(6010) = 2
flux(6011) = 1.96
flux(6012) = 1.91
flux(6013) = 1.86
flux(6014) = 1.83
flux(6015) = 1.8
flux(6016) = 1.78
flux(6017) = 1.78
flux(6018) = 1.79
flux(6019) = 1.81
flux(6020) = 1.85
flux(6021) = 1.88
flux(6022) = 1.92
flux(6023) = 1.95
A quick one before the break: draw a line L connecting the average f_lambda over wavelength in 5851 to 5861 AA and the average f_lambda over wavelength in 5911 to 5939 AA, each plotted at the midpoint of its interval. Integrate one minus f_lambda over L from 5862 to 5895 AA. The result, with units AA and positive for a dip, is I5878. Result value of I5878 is 1.50 AA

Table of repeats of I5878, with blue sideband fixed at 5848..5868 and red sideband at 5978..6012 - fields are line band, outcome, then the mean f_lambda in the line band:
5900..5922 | -1.3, 2.1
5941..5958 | 0.5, 1.93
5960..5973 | -0.2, 2.02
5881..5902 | 1.9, 1.81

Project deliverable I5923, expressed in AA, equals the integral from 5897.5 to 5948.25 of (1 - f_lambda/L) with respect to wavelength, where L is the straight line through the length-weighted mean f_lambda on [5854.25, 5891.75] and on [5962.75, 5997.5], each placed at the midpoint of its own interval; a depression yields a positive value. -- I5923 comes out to -2.6 AA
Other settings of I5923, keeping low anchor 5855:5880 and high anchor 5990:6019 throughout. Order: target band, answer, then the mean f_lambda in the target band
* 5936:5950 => 0.55 AA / 1.9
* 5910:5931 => -2.15 AA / 2.19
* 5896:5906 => 0.45 AA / 1.9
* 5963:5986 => -0.44 AA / 2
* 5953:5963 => -0.20 AA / 2.01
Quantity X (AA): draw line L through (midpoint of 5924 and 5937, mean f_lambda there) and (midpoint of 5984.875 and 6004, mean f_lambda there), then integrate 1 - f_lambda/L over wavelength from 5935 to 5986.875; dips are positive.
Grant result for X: 1.8 AA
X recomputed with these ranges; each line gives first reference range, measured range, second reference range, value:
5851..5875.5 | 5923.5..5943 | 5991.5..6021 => -0.91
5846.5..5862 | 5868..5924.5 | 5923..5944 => 1.36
